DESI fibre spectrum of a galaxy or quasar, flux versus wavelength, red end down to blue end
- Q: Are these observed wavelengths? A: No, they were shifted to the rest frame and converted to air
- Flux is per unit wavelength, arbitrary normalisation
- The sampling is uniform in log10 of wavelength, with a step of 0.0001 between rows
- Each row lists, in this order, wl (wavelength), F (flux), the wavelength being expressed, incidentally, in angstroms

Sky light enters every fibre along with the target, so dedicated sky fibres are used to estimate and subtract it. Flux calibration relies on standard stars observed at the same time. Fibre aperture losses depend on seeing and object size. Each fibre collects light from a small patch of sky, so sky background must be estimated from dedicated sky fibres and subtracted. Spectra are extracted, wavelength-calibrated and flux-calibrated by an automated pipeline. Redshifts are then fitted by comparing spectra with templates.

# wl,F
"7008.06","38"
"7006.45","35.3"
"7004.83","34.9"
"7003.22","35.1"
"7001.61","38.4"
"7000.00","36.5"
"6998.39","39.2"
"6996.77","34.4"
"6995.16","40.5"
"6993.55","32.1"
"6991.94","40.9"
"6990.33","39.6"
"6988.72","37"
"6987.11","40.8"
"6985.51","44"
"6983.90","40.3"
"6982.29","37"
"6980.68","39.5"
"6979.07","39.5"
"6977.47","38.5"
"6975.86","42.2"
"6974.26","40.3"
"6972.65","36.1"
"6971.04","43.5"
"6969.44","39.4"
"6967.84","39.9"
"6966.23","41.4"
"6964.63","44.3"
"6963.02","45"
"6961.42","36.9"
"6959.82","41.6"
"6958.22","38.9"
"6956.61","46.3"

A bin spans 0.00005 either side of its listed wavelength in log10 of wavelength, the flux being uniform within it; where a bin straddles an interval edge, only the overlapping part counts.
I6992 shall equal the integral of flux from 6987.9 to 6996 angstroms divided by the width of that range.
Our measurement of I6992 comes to 38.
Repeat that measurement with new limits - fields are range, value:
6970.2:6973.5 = 39.8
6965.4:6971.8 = 41.1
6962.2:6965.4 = 44.6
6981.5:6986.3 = 40.4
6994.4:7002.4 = 37.8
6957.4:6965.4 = 41.3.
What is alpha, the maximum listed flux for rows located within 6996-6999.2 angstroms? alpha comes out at 39.2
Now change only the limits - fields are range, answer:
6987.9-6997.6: 40.9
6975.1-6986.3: 44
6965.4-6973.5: 43.5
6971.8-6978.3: 42.2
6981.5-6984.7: 40.3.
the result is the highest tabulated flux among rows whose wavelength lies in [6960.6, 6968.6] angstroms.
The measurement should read 45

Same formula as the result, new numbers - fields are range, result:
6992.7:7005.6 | 40.5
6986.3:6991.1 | 40.8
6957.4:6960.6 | 41.6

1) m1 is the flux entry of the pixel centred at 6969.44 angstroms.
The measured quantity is 39.4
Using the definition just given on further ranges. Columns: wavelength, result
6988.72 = 37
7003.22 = 35.1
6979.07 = 39.5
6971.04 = 43.5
